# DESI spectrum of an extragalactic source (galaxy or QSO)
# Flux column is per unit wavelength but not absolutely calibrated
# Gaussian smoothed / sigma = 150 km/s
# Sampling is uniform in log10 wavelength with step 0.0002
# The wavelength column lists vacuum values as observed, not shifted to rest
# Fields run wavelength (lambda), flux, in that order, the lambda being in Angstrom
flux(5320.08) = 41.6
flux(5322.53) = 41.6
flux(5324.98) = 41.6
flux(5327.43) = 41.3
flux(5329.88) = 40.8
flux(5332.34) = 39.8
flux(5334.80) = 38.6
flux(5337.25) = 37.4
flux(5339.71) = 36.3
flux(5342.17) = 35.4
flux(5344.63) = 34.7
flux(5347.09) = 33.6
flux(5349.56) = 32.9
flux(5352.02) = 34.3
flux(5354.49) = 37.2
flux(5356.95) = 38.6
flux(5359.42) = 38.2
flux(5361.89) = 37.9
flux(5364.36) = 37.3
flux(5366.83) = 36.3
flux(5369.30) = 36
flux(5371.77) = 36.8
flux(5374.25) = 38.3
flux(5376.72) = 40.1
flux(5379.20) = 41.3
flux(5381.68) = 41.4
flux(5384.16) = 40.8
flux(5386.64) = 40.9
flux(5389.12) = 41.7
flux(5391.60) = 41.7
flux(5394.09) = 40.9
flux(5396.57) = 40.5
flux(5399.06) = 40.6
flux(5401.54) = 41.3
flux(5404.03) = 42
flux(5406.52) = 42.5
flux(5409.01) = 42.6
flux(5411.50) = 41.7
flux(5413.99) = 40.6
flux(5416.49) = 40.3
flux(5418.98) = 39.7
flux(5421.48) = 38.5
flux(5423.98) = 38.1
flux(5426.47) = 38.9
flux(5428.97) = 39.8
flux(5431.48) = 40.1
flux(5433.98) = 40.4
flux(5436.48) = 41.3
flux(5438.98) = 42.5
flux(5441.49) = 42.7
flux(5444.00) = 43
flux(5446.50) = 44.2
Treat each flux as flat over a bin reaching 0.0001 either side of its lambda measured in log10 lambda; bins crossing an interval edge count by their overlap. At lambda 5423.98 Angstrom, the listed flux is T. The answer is 38.1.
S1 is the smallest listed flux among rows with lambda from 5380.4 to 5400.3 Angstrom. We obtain 40.5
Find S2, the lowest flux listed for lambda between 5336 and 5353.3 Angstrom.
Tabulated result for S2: 32.9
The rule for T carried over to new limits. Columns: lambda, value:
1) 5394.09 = 40.9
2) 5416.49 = 40.3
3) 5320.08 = 41.6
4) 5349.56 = 32.9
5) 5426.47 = 38.9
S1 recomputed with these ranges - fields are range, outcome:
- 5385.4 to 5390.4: 40.9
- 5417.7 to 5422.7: 38.5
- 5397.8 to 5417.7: 40.3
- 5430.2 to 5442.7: 40.1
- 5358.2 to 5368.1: 36.3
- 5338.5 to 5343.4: 35.4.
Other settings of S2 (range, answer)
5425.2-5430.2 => 38.9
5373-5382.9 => 38.3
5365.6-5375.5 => 36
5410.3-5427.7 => 38.1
